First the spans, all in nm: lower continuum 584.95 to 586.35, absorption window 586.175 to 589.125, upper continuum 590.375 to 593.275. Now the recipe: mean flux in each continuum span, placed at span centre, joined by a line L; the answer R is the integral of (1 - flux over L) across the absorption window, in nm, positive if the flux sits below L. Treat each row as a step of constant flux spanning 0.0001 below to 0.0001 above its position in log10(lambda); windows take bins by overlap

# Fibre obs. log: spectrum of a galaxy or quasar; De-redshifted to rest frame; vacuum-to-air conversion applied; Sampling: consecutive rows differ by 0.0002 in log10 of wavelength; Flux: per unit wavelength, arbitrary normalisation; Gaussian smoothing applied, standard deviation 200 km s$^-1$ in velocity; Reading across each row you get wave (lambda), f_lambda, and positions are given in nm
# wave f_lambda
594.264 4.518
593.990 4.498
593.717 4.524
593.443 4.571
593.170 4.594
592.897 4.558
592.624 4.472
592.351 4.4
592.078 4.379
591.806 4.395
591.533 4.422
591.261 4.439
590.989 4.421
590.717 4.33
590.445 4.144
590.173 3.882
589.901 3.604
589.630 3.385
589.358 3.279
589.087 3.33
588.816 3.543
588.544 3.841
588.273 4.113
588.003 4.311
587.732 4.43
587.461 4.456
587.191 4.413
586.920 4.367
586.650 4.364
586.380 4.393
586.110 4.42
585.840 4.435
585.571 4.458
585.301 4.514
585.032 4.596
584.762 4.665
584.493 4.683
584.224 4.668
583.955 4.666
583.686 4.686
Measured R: 0.187 nm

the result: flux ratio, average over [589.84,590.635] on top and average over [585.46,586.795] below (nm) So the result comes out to 0.9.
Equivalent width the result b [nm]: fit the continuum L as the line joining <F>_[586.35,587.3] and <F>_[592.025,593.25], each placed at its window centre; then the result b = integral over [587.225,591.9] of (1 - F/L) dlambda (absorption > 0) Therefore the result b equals 0.43 nm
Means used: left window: 4.38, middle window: 4.02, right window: 4.48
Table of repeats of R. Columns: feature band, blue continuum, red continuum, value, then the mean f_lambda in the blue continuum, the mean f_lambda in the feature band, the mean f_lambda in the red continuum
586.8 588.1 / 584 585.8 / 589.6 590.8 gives -0.04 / 4.59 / 4.4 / 3.89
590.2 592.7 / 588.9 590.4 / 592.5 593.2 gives -0.16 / 3.54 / 4.35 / 4.54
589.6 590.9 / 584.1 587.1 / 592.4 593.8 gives 0.17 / 4.5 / 3.93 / 4.53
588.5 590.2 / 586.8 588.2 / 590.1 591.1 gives 0.30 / 4.38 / 3.51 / 4.21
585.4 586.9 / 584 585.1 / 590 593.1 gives 0.06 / 4.66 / 4.41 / 4.35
